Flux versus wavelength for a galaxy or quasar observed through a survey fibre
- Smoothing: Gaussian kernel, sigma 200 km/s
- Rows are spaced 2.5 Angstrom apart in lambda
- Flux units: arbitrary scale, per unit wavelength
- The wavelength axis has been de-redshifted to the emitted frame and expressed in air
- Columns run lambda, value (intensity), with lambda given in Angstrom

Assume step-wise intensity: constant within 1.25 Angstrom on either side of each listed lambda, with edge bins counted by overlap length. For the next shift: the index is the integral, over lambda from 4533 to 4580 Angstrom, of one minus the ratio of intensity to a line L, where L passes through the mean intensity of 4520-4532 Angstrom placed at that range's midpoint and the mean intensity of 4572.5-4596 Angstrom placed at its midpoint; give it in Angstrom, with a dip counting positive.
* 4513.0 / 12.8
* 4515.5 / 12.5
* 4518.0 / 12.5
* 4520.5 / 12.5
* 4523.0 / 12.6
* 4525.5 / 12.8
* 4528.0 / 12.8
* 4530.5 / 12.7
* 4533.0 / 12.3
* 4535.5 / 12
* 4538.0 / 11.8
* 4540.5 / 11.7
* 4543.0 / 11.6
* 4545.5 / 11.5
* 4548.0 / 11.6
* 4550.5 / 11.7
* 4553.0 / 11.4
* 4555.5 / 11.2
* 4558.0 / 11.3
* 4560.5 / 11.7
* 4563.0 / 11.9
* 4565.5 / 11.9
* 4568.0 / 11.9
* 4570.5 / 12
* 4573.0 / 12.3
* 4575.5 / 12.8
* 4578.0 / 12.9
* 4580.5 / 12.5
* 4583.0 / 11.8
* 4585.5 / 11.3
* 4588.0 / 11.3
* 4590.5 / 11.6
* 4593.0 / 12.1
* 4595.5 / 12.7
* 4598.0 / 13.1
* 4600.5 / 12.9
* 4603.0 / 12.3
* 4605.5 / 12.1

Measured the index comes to 1.9 Angstrom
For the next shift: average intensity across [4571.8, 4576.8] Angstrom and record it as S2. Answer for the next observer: 12.6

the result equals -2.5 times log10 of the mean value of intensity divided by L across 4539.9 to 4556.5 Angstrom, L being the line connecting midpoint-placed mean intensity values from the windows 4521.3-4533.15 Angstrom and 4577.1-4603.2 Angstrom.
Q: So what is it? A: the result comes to 0.09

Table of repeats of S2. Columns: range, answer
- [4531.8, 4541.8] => 11.9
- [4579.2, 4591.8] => 11.7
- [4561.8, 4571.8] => 11.9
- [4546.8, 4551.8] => 11.6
